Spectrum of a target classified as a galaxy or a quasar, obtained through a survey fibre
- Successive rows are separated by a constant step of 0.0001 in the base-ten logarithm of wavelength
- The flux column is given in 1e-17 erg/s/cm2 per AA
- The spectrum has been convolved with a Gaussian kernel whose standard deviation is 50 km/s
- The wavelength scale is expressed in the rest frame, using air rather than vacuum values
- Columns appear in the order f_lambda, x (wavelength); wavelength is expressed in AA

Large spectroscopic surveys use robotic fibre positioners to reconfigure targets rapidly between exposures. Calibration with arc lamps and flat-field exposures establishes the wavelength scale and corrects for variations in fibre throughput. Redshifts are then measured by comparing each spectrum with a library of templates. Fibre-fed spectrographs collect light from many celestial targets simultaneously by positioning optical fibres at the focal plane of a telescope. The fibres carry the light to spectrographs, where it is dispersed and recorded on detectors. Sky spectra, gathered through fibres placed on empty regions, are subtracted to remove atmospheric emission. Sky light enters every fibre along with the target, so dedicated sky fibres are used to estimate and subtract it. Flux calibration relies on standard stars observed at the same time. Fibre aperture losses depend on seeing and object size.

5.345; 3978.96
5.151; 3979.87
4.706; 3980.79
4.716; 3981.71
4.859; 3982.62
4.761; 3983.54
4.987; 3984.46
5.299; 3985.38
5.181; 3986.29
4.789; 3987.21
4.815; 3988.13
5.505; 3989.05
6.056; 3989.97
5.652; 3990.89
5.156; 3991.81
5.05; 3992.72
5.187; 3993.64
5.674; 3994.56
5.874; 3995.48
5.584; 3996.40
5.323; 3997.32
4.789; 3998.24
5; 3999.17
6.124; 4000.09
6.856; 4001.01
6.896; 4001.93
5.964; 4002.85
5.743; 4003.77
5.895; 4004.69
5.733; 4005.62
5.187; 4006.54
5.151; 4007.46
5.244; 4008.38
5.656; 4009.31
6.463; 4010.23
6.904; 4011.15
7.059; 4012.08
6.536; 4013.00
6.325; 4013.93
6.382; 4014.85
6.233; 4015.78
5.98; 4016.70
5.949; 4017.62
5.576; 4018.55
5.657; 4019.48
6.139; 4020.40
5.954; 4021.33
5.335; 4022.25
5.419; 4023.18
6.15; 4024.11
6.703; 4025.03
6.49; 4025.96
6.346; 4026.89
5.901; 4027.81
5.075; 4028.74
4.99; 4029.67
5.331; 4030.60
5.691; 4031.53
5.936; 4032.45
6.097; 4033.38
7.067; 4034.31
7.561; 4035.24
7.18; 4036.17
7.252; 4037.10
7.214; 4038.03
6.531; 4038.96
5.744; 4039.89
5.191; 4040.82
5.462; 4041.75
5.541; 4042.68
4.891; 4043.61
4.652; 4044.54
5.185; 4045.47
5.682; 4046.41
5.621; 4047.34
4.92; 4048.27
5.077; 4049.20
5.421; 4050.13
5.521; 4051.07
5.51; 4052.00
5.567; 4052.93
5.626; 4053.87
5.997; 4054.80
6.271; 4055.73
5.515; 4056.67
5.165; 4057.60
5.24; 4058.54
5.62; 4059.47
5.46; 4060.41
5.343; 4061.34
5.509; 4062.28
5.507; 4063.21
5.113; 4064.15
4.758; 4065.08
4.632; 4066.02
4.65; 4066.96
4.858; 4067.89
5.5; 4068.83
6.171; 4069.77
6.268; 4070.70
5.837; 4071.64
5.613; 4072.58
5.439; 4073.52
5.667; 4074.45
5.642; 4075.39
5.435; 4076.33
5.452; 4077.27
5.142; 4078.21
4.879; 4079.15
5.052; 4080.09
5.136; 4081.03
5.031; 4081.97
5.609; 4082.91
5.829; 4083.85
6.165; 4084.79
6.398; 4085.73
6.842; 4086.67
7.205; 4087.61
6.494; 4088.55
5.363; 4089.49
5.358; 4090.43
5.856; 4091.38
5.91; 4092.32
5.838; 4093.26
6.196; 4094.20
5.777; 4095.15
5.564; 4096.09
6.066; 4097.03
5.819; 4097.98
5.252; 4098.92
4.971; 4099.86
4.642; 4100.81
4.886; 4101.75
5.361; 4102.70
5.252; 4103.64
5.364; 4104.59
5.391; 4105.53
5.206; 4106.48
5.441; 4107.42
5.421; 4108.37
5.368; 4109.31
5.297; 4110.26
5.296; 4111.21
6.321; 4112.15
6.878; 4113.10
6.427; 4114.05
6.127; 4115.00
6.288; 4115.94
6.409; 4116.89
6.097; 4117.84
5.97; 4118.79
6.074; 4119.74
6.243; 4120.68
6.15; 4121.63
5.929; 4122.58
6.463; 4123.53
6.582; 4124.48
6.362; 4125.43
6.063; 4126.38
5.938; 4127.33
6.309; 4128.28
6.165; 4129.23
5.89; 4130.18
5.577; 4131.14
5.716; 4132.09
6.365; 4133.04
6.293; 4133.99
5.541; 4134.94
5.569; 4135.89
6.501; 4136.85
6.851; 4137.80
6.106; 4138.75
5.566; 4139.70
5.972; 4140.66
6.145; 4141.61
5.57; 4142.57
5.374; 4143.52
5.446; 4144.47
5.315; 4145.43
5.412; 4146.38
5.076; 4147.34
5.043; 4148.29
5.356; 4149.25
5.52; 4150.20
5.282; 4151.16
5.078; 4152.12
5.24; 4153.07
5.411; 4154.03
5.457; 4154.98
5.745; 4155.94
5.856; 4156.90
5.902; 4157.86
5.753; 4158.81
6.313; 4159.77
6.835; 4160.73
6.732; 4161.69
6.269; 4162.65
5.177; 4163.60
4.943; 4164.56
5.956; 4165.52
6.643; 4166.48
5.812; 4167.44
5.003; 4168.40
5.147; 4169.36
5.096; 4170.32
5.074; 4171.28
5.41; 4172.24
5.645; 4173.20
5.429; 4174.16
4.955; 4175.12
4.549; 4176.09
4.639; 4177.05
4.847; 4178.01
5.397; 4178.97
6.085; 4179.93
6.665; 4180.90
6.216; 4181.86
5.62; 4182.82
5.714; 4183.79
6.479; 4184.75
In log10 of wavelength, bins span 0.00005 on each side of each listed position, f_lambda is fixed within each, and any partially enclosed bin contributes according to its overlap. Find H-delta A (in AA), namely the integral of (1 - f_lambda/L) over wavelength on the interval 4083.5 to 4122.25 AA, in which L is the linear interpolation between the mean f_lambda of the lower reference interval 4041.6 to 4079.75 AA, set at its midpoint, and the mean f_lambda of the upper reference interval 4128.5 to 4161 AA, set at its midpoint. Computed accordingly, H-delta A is -1.8 AA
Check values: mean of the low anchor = 5.4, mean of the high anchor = 5.74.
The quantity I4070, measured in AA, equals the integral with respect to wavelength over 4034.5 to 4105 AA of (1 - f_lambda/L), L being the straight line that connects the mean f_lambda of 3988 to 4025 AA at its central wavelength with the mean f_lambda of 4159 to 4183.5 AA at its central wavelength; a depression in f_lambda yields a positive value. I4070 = 1.52 AA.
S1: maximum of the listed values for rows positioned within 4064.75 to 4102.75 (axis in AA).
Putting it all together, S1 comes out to 7.205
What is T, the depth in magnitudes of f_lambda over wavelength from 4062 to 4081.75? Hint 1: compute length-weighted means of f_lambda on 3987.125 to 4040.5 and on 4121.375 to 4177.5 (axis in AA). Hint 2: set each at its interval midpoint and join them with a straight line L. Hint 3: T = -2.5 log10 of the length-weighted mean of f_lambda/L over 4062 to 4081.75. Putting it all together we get 0.10 mag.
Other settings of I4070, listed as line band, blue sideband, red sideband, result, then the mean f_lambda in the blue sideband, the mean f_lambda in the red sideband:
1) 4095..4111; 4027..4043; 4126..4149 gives 1.54 AA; 6.12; 5.82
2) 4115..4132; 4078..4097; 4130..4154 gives -1.27 AA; 5.8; 5.66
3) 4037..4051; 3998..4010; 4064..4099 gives 0.26 AA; 5.74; 5.64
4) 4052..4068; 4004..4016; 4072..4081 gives 0.51 AA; 6.05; 5.36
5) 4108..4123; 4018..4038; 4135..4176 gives -0.63 AA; 6.11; 5.63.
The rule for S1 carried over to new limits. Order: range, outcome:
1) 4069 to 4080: 6.268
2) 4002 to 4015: 7.059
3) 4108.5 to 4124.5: 6.878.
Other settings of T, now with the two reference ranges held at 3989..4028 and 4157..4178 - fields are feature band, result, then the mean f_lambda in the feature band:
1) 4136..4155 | 0.01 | 5.59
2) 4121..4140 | -0.08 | 6.1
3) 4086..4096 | -0.06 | 6.07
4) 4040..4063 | 0.07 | 5.42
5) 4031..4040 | -0.14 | 6.65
